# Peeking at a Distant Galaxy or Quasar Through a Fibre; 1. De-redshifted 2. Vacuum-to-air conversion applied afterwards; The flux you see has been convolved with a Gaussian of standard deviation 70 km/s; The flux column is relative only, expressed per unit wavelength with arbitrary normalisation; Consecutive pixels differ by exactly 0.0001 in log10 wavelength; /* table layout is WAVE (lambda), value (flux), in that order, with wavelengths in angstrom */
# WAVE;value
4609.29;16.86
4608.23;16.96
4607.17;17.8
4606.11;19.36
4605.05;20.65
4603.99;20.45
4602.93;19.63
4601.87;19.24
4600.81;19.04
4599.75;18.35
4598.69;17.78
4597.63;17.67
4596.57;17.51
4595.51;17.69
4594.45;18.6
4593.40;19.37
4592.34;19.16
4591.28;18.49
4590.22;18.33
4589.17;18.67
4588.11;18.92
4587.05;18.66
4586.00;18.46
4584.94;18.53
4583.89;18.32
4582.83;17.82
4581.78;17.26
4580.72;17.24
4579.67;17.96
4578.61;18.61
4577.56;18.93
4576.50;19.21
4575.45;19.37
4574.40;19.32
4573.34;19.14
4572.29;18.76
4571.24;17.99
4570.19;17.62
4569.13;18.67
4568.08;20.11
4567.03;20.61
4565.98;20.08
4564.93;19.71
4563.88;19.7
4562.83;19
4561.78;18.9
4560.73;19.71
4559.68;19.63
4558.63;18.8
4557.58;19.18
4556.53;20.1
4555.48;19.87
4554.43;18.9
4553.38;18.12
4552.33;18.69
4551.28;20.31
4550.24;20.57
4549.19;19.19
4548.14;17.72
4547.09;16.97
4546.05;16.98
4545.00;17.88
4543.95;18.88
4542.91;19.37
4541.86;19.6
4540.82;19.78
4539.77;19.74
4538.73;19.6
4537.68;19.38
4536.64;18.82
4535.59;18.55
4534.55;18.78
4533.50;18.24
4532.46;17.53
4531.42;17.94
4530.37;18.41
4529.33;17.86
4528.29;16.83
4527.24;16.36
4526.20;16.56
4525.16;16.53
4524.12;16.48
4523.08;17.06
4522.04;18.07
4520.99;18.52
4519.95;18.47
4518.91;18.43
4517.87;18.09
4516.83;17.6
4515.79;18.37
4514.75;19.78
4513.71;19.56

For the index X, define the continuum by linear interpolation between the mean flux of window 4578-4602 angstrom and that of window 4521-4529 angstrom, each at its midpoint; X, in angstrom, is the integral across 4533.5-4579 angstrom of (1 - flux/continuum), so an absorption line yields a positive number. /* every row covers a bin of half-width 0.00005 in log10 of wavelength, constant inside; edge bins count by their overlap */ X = -3.8 angstrom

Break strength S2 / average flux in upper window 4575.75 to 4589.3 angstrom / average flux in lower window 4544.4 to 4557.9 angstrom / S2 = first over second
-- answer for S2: 0.98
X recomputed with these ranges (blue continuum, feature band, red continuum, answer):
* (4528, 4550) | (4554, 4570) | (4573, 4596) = -0.8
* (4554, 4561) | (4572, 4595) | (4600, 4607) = 1.1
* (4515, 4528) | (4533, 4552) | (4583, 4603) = -1.1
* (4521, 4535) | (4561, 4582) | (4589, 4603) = -1.0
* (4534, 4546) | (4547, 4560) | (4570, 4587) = -0.2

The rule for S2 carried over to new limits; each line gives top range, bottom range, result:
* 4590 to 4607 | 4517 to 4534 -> 1.07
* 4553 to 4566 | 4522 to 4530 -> 1.14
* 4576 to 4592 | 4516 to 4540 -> 1.02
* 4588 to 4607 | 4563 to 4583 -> 1.00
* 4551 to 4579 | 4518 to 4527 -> 1.10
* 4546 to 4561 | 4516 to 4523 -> 1.05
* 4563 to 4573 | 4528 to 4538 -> 1.06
